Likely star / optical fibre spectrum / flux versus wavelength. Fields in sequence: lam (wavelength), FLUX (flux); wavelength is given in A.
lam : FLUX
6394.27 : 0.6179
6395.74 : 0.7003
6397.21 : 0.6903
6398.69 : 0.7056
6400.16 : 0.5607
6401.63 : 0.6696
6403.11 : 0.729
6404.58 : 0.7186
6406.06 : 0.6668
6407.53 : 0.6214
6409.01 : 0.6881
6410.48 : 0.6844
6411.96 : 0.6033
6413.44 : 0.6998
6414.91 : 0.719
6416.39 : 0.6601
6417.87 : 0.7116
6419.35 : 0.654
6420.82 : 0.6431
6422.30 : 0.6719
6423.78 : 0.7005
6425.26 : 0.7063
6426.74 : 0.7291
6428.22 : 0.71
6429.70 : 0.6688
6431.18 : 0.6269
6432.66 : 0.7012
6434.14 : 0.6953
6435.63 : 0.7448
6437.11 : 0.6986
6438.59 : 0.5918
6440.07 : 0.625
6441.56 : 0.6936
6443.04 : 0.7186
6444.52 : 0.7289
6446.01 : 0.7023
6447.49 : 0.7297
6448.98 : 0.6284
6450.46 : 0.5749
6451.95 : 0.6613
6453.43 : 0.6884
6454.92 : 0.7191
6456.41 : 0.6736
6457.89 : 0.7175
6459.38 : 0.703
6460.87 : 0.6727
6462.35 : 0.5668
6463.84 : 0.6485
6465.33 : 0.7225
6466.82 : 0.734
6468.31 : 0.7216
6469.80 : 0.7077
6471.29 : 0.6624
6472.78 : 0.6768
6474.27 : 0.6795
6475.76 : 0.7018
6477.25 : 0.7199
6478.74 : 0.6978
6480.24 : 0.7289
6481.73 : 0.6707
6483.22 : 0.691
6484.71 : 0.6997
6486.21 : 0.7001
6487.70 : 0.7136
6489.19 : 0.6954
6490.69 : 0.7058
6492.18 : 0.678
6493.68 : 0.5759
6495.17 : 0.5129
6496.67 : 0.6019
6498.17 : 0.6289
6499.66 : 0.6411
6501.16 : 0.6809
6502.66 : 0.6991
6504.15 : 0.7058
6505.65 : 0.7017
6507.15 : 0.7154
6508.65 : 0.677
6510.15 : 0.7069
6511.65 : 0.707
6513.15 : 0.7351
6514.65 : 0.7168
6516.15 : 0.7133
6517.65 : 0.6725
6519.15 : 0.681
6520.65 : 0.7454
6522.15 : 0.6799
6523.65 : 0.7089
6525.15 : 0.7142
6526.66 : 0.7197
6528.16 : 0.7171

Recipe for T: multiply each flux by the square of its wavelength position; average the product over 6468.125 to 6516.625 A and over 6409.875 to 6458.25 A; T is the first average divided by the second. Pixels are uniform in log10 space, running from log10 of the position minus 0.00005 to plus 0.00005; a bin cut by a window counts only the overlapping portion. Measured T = 1.02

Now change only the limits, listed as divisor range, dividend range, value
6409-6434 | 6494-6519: 1.02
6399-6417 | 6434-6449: 1.04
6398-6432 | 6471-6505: 1.02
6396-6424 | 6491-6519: 1.03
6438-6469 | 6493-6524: 1.02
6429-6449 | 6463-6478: 1.03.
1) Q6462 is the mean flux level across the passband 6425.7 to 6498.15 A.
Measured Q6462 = 0.679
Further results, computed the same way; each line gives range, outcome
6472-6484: 0.696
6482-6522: 0.681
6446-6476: 0.68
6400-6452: 0.677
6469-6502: 0.671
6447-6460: 0.676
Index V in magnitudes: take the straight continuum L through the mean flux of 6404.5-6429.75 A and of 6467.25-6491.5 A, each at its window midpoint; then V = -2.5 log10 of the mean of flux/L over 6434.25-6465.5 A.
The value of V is 0.02 mag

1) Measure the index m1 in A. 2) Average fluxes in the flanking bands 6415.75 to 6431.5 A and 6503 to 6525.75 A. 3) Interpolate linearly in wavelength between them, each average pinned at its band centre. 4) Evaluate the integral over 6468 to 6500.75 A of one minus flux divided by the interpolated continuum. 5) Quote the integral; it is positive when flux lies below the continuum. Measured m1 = 1.17 A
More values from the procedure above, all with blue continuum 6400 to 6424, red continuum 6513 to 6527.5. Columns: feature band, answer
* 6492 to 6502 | 1.2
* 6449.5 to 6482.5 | 0.3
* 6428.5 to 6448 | -0.2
